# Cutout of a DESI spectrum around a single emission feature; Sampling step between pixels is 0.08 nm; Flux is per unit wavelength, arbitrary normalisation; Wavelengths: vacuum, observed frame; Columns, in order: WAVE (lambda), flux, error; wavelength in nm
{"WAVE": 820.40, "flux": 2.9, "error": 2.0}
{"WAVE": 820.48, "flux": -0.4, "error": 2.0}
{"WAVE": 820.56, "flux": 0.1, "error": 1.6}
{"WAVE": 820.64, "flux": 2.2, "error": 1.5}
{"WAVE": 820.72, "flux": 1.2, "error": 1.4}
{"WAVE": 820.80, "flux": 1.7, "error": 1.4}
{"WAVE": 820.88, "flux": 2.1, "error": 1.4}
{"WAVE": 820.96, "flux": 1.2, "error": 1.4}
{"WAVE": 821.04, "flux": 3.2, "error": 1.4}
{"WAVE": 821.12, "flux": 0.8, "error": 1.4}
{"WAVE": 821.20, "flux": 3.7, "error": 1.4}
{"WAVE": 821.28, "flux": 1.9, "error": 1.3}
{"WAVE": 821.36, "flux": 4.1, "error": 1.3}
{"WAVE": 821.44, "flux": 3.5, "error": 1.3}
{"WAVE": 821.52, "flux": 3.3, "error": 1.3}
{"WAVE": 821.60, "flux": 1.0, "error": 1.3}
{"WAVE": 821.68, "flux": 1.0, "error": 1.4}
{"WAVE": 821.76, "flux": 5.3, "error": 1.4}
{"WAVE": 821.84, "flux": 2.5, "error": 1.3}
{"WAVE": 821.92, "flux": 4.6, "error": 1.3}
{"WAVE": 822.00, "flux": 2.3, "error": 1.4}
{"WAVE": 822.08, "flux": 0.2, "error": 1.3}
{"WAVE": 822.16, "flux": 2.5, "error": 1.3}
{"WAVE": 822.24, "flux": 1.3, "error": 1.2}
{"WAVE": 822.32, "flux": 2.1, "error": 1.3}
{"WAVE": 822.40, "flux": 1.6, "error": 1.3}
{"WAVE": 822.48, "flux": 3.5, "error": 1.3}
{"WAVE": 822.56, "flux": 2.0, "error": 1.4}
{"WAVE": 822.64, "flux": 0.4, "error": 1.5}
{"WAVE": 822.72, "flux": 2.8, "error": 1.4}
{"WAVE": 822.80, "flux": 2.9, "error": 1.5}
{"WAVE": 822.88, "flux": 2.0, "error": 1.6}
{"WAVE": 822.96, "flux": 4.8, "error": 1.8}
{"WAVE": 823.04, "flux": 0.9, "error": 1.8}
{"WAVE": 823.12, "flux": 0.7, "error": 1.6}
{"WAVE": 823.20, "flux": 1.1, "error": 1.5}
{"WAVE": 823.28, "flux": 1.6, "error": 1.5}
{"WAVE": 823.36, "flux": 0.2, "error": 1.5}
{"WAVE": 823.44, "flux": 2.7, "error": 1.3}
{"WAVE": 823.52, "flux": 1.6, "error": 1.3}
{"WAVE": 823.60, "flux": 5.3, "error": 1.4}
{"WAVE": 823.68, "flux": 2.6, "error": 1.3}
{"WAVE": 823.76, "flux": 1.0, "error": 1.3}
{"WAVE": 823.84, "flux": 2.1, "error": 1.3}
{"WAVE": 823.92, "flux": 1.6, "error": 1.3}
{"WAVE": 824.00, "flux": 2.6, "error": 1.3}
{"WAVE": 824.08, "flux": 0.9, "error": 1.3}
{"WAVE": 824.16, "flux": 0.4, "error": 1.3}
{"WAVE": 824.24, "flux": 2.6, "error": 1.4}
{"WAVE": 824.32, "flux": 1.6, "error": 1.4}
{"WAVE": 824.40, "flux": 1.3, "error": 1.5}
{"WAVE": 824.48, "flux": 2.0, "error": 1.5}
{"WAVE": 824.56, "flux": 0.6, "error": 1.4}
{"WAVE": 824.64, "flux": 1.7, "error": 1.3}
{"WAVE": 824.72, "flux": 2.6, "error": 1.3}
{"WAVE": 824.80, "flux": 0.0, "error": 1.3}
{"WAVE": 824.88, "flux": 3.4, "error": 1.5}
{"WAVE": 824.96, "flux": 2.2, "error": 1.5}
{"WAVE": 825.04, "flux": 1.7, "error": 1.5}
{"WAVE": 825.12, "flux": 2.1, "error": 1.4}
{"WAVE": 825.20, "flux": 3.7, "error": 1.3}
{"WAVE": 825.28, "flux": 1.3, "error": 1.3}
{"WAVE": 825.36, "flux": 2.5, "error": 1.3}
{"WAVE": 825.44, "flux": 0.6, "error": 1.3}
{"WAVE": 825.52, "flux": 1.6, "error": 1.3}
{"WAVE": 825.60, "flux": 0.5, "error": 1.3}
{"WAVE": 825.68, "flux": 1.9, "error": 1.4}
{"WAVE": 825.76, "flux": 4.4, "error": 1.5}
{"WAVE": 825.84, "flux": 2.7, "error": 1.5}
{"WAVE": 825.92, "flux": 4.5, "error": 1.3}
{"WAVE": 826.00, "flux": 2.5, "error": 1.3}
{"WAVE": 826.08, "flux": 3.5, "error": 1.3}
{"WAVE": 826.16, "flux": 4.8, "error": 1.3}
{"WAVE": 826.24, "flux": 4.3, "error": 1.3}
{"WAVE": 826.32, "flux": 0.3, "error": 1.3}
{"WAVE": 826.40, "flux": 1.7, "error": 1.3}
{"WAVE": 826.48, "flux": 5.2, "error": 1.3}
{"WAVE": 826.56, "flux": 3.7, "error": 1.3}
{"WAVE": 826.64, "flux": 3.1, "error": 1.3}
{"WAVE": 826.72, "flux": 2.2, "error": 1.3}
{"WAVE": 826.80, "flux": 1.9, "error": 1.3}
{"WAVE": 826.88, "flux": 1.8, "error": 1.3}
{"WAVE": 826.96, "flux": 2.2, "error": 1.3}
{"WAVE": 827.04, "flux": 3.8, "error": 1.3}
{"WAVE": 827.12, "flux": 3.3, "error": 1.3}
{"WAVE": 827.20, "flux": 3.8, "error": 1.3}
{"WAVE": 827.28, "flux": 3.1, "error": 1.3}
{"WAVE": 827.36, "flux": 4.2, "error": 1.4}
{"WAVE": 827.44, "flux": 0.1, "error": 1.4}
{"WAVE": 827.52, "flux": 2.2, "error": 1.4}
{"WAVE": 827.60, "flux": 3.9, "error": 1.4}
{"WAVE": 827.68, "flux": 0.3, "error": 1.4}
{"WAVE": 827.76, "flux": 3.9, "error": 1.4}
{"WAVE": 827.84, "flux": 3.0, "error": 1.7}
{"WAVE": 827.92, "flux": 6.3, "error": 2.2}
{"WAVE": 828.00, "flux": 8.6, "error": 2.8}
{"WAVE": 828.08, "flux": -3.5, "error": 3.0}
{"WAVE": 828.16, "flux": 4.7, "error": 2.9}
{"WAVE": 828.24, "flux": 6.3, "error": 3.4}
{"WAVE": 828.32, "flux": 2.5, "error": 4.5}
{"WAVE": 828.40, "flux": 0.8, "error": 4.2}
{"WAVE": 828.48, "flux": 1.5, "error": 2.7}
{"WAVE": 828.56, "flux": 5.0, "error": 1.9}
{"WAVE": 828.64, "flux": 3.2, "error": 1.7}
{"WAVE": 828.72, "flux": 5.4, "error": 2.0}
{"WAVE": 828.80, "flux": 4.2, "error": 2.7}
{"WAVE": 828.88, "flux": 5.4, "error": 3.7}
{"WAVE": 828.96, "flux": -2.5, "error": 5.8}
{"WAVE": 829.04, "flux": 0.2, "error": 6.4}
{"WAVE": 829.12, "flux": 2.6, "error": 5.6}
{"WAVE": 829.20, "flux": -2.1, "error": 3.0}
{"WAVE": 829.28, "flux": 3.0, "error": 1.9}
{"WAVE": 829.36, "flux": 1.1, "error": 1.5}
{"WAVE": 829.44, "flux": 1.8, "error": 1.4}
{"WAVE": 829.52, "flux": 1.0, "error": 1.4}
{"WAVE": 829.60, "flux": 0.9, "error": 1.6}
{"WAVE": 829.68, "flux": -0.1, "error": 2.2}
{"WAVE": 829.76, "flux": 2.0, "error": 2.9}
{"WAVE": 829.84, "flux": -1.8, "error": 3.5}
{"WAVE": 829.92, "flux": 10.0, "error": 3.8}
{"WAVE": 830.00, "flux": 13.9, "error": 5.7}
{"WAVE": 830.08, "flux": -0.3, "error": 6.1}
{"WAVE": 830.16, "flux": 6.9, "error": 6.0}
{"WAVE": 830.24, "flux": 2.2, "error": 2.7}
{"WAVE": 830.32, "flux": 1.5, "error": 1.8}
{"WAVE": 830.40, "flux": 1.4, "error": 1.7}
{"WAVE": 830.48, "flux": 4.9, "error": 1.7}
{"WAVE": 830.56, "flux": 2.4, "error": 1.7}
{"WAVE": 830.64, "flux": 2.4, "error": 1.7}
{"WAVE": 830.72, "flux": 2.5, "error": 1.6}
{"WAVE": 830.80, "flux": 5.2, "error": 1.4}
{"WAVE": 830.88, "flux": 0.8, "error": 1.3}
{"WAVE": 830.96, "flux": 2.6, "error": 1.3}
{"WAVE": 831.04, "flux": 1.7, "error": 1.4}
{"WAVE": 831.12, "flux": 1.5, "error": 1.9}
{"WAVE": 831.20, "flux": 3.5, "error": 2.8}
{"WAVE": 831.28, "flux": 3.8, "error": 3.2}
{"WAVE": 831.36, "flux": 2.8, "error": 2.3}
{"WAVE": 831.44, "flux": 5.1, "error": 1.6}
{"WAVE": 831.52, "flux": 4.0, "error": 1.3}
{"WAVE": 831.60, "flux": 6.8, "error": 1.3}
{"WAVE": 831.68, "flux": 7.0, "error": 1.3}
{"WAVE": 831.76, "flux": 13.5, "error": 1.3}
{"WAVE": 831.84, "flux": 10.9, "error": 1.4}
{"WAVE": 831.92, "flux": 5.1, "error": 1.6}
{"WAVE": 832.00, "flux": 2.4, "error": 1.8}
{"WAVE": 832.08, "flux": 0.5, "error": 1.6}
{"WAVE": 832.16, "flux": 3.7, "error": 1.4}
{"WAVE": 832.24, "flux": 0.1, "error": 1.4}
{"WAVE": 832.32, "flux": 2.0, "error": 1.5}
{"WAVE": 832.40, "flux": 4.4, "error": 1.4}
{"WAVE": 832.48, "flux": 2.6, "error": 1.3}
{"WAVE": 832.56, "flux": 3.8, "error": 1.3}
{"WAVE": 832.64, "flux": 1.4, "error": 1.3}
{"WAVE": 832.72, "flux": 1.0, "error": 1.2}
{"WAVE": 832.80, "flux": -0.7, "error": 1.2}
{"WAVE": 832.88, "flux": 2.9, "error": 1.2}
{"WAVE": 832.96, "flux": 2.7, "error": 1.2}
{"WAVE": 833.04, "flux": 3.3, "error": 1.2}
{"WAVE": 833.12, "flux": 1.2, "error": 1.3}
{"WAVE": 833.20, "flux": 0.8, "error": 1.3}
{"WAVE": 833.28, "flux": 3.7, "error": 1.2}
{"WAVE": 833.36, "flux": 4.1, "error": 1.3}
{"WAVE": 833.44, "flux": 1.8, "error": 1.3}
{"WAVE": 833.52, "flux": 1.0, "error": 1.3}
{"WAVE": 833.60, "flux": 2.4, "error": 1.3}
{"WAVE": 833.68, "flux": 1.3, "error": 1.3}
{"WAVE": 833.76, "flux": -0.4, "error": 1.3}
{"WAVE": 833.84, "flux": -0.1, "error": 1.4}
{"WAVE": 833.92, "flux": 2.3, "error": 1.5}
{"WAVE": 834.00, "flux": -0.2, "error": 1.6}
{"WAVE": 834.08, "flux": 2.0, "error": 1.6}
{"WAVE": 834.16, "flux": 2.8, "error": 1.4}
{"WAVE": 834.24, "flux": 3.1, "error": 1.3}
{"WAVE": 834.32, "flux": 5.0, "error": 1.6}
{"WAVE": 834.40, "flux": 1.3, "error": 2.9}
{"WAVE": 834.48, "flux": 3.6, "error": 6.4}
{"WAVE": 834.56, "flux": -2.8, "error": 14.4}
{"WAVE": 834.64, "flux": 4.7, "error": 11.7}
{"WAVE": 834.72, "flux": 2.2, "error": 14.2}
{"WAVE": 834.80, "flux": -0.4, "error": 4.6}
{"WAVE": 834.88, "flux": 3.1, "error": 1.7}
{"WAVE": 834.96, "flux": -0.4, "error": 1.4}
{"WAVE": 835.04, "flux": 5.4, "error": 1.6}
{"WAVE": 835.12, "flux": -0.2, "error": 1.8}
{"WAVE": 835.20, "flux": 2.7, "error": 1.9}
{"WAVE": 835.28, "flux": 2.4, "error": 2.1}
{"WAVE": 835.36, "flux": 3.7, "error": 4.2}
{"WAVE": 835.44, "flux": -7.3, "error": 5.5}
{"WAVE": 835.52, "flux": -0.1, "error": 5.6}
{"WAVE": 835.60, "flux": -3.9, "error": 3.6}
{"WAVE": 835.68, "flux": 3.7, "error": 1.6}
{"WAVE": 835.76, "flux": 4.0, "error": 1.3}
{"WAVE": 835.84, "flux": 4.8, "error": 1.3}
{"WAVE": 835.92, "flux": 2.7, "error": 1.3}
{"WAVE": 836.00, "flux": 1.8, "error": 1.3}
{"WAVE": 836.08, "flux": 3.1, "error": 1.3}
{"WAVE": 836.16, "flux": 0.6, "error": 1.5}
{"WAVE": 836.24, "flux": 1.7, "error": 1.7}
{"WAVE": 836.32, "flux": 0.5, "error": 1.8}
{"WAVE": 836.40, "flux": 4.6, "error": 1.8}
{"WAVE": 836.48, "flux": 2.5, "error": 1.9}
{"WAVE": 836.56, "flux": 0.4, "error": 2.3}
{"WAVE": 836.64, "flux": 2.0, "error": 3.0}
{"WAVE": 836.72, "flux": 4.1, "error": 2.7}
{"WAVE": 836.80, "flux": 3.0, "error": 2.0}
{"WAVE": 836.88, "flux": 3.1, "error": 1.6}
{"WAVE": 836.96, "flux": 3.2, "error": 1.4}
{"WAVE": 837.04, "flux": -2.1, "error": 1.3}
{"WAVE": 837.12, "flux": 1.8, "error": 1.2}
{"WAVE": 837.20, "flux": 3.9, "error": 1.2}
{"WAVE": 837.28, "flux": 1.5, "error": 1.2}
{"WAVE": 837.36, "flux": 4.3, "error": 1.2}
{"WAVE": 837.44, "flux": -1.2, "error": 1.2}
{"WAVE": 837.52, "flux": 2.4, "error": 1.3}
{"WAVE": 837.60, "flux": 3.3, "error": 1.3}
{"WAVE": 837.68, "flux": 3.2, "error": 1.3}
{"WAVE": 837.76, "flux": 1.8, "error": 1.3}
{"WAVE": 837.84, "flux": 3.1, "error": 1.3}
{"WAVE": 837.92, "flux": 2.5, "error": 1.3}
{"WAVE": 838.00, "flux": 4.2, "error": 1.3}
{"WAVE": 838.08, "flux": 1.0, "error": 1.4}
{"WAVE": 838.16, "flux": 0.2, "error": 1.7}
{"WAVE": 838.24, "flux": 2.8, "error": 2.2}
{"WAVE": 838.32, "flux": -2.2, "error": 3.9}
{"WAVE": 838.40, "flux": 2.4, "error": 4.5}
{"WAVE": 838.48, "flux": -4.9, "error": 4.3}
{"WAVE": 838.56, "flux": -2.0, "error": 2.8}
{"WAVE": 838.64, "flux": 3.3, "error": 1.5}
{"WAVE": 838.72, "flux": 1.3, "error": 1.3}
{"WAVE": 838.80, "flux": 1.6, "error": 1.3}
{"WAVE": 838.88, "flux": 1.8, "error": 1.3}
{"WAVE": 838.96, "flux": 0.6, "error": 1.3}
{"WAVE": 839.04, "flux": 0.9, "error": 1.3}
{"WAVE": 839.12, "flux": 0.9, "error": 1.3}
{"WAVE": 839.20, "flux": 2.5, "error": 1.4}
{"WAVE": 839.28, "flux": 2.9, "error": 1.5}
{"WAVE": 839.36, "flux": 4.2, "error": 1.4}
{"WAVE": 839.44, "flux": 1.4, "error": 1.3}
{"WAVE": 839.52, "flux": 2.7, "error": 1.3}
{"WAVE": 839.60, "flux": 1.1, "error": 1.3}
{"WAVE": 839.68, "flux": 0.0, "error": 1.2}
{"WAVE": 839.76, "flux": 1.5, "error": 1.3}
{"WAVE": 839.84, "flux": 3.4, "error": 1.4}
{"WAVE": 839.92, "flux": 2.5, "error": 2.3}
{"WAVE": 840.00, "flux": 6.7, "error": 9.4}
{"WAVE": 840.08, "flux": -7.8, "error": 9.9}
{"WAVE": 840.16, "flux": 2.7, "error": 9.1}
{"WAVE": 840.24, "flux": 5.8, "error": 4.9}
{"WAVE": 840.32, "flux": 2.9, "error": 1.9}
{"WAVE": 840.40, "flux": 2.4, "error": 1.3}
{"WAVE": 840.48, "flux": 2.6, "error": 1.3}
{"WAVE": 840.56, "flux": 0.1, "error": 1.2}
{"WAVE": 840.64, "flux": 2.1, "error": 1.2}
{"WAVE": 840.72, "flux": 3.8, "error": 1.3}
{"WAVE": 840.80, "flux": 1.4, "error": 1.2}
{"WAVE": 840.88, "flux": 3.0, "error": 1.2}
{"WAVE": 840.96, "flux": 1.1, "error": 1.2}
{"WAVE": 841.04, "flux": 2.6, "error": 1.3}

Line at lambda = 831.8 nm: H-gamma 4340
